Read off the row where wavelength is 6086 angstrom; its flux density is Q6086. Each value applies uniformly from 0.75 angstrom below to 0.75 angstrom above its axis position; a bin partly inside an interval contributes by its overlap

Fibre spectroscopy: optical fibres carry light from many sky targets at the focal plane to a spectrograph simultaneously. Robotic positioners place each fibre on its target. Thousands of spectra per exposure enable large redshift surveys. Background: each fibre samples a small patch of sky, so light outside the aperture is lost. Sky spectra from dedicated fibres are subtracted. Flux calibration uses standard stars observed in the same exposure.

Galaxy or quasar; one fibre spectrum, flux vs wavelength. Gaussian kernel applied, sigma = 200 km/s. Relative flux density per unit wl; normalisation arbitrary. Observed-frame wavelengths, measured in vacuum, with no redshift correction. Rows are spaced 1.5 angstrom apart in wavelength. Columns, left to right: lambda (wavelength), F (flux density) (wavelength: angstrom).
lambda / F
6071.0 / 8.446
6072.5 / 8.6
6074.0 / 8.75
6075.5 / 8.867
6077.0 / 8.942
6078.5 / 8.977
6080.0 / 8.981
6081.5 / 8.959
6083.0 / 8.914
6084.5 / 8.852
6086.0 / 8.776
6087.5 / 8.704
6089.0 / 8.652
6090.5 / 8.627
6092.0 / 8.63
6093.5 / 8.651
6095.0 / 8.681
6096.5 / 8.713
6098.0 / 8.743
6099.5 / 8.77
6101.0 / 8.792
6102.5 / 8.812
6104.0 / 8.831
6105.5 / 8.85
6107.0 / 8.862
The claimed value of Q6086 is 8.776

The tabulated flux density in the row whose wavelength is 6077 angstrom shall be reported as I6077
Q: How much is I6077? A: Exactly 8.942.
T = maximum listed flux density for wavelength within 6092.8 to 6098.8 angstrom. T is 8.743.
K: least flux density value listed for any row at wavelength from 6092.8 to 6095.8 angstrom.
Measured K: 8.651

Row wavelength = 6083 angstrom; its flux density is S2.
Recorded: 8.914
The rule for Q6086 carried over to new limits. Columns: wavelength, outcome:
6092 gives 8.63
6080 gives 8.981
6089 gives 8.652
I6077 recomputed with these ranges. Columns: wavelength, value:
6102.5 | 8.812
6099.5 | 8.77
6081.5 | 8.959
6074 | 8.75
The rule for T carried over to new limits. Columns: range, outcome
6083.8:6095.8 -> 8.852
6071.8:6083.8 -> 8.981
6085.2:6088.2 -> 8.776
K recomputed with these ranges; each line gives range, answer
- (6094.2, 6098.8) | 8.681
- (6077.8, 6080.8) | 8.977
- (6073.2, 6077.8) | 8.75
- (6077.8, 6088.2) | 8.704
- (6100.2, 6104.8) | 8.792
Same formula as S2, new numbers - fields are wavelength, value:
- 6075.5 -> 8.867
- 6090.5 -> 8.627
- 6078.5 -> 8.977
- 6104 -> 8.831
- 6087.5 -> 8.704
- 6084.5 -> 8.852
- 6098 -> 8.743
